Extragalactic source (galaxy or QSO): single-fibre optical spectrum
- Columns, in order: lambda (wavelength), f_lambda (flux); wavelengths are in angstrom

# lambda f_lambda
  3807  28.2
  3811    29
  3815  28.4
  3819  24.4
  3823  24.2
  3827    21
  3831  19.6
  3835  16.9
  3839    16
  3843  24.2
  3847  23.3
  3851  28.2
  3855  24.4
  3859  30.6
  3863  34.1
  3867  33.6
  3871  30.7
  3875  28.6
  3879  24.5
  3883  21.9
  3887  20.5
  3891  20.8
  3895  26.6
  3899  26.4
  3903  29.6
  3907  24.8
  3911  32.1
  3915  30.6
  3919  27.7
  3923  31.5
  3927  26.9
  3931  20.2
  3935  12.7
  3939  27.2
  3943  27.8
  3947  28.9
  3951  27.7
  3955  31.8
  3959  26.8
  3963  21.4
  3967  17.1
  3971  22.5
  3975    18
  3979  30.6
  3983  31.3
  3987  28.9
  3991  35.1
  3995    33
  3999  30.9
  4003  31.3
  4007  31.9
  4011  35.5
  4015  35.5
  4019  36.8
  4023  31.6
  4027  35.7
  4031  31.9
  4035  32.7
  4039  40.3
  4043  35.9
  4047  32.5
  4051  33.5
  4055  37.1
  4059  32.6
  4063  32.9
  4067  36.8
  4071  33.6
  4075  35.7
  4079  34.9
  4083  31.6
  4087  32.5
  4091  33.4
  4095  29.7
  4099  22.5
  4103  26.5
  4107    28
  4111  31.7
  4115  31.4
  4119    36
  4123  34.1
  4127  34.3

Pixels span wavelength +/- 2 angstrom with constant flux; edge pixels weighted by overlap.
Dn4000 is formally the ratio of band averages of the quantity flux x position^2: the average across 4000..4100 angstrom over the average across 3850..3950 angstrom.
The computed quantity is 1.4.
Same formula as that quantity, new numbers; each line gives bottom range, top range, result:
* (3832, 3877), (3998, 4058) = 1.42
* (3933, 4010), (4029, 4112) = 1.26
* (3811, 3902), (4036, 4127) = 1.47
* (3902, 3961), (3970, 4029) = 1.20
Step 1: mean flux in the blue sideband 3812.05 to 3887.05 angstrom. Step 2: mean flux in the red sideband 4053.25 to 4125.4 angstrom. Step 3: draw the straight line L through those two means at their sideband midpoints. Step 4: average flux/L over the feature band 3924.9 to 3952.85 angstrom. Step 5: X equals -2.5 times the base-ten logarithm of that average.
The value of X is 0.14 mag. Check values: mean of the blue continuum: 25.2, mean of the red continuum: 32.3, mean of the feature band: 24.5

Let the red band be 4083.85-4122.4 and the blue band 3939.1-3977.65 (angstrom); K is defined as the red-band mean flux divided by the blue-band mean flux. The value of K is 1.22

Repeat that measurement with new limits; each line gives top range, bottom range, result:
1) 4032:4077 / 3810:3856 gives 1.50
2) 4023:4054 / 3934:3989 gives 1.36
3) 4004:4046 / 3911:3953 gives 1.31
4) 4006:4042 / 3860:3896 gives 1.29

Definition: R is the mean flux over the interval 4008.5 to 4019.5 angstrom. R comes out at 35.6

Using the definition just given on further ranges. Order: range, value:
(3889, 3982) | 25.7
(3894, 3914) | 28.1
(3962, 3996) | 26.4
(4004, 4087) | 34.4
